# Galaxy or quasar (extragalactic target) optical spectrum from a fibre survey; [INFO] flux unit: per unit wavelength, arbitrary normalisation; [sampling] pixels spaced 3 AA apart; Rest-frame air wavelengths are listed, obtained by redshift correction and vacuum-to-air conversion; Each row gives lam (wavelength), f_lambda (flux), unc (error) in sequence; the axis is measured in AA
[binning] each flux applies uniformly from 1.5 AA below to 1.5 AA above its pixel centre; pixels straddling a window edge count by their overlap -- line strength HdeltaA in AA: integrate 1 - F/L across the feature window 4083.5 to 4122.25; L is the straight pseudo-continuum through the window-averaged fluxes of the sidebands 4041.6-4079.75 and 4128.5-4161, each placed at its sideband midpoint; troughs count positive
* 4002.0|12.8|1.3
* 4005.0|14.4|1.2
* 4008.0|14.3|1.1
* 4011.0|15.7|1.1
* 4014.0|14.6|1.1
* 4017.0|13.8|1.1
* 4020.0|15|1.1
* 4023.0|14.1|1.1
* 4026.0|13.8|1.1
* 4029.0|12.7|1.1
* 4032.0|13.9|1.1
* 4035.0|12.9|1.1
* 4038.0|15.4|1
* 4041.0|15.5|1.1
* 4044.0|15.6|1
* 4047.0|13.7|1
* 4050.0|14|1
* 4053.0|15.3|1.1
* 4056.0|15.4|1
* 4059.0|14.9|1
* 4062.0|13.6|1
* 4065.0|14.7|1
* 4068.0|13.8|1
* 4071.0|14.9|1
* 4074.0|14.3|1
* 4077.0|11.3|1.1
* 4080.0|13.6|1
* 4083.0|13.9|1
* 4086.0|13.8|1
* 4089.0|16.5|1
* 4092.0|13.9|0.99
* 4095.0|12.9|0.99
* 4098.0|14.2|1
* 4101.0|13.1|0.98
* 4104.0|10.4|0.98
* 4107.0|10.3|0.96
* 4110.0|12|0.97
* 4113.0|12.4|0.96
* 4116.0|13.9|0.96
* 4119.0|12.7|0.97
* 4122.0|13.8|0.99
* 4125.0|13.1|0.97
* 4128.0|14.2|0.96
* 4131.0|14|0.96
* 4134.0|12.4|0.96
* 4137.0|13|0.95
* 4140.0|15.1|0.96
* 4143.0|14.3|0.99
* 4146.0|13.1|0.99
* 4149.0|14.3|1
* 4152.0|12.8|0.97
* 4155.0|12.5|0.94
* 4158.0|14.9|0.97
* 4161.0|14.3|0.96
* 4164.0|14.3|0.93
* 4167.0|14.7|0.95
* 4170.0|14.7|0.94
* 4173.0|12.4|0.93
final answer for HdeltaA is 2.6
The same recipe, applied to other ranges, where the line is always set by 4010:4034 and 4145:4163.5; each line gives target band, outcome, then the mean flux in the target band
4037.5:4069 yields -1.5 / 14.7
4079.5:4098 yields -0.3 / 14.1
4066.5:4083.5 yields 0.4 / 13.6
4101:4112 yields 2.1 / 11.3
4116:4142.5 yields 0.4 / 13.6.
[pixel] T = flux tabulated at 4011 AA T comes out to 15.7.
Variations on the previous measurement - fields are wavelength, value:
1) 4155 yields 12.5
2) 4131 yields 14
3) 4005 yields 14.4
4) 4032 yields 13.9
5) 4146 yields 13.1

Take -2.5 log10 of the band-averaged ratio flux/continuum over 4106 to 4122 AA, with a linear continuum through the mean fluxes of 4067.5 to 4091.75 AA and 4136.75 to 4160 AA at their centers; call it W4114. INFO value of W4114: 0.12 mag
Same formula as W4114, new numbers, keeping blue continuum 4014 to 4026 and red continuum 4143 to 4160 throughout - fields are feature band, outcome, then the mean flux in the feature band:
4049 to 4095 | -0.02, 14.2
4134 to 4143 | -0.01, 13.8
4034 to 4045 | -0.05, 14.9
